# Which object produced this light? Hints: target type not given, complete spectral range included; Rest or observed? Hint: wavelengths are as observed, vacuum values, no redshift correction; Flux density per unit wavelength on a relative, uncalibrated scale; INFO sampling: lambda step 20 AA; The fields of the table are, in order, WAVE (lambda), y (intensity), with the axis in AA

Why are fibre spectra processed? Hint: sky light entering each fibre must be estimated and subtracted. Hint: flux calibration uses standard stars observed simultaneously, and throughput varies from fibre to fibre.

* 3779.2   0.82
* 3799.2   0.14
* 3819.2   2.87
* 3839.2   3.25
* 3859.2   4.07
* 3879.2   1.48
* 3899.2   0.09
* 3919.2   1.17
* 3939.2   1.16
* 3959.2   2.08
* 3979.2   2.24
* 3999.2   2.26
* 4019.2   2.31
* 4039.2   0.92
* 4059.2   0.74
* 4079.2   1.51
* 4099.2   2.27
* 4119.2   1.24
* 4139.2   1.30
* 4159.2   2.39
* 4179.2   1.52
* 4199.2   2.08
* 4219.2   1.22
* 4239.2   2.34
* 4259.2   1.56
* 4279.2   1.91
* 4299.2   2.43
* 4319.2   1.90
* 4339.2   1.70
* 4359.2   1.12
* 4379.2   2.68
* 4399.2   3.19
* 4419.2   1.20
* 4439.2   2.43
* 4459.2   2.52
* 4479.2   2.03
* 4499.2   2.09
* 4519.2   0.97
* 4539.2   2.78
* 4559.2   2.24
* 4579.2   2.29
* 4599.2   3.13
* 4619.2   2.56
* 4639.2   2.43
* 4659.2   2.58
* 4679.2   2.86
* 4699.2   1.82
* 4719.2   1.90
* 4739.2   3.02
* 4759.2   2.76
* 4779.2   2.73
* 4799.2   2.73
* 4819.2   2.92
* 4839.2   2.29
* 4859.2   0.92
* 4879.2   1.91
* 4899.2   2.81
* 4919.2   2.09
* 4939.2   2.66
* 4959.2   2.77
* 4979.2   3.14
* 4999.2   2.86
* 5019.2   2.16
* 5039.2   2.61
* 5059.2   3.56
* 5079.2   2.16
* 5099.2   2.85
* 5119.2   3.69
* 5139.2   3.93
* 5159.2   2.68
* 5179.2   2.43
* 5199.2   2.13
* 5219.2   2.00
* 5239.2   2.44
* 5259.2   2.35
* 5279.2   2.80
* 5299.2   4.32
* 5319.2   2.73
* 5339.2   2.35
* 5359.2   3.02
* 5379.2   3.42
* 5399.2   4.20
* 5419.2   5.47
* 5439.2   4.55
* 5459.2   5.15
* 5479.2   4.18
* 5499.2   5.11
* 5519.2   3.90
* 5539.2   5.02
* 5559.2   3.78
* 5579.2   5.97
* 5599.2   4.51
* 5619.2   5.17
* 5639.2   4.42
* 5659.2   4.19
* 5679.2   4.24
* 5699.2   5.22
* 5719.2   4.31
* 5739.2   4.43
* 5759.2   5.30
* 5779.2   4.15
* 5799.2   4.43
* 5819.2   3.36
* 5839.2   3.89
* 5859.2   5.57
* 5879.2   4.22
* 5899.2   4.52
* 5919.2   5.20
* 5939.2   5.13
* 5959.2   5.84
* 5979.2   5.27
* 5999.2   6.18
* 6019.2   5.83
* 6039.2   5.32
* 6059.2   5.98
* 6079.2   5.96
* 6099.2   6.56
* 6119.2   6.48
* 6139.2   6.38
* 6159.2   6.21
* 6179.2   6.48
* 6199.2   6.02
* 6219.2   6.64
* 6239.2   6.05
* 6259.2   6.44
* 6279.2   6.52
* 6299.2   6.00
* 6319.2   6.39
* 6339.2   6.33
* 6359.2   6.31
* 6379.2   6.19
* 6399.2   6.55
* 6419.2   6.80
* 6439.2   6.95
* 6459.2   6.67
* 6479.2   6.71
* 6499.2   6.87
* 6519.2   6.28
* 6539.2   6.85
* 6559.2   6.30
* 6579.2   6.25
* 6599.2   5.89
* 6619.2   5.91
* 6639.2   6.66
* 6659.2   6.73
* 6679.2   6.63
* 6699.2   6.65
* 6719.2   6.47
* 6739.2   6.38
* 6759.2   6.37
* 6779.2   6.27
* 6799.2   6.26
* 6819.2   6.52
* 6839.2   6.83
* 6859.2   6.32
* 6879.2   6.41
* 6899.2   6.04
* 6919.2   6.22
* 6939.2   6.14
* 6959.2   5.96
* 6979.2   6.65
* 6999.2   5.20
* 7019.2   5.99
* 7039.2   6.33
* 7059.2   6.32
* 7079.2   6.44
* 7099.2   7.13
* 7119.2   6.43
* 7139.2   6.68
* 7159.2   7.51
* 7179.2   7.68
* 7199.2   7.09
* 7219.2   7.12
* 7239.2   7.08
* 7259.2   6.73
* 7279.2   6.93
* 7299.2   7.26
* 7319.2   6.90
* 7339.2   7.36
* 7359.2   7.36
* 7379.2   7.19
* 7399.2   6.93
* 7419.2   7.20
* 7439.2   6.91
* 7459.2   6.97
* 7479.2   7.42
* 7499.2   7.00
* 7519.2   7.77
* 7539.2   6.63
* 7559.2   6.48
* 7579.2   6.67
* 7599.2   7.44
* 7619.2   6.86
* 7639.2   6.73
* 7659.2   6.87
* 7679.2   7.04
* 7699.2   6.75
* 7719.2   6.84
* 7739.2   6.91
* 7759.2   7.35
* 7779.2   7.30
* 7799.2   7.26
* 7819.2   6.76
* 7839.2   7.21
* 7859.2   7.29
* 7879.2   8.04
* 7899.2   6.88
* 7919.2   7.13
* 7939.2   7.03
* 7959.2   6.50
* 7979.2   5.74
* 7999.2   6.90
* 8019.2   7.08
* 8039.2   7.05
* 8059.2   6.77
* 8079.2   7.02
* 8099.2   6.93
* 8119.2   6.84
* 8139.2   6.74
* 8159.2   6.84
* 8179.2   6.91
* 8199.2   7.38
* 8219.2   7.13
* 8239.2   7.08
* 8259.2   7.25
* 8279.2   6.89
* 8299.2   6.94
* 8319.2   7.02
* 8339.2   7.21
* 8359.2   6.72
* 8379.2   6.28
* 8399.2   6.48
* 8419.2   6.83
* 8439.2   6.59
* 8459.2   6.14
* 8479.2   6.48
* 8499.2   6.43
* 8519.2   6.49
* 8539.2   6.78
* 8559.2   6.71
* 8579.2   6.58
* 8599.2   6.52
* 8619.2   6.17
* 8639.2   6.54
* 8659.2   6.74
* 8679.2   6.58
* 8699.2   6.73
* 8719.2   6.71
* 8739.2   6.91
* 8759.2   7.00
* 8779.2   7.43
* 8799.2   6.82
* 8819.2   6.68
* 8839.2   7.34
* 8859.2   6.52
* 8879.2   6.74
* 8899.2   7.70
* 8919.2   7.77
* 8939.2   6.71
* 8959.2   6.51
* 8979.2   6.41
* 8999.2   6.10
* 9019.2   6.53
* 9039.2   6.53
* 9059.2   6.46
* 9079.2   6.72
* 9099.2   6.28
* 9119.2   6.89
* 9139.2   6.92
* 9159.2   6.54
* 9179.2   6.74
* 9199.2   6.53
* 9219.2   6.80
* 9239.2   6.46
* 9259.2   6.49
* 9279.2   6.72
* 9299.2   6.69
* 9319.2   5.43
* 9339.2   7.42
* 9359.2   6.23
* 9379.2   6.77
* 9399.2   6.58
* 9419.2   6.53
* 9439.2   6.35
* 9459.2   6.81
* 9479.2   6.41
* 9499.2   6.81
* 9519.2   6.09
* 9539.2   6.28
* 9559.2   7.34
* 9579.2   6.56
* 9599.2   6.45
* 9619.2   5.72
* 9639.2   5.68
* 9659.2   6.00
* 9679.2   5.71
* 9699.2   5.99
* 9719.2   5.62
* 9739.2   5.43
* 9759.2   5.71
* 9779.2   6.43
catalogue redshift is 0.353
